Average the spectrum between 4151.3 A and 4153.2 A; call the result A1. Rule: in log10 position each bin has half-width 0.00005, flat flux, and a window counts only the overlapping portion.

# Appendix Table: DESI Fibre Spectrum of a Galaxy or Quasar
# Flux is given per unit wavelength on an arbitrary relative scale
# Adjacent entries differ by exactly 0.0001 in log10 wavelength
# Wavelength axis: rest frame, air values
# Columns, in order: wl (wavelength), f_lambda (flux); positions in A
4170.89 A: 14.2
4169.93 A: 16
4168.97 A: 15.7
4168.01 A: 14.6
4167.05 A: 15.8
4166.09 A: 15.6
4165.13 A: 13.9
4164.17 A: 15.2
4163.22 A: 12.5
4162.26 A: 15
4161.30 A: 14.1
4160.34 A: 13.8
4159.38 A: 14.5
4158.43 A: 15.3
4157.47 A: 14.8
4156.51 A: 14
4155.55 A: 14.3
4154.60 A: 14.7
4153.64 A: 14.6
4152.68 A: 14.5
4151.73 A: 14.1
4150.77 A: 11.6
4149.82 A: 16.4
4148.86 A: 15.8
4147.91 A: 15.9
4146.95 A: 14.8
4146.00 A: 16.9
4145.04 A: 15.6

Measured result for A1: 14.3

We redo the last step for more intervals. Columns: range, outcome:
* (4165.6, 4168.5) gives 15.3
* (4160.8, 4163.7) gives 13.9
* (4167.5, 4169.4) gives 15.1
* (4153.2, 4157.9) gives 14.5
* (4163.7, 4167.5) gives 15.1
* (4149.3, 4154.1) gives 14.2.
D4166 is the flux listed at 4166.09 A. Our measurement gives 15.6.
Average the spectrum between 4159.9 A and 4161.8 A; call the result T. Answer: 13.9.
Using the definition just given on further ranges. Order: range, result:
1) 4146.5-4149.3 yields 15.5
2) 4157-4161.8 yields 14.5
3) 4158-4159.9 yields 14.9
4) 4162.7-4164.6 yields 13.9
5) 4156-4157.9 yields 14.3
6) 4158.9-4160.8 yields 14.2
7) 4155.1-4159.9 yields 14.6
